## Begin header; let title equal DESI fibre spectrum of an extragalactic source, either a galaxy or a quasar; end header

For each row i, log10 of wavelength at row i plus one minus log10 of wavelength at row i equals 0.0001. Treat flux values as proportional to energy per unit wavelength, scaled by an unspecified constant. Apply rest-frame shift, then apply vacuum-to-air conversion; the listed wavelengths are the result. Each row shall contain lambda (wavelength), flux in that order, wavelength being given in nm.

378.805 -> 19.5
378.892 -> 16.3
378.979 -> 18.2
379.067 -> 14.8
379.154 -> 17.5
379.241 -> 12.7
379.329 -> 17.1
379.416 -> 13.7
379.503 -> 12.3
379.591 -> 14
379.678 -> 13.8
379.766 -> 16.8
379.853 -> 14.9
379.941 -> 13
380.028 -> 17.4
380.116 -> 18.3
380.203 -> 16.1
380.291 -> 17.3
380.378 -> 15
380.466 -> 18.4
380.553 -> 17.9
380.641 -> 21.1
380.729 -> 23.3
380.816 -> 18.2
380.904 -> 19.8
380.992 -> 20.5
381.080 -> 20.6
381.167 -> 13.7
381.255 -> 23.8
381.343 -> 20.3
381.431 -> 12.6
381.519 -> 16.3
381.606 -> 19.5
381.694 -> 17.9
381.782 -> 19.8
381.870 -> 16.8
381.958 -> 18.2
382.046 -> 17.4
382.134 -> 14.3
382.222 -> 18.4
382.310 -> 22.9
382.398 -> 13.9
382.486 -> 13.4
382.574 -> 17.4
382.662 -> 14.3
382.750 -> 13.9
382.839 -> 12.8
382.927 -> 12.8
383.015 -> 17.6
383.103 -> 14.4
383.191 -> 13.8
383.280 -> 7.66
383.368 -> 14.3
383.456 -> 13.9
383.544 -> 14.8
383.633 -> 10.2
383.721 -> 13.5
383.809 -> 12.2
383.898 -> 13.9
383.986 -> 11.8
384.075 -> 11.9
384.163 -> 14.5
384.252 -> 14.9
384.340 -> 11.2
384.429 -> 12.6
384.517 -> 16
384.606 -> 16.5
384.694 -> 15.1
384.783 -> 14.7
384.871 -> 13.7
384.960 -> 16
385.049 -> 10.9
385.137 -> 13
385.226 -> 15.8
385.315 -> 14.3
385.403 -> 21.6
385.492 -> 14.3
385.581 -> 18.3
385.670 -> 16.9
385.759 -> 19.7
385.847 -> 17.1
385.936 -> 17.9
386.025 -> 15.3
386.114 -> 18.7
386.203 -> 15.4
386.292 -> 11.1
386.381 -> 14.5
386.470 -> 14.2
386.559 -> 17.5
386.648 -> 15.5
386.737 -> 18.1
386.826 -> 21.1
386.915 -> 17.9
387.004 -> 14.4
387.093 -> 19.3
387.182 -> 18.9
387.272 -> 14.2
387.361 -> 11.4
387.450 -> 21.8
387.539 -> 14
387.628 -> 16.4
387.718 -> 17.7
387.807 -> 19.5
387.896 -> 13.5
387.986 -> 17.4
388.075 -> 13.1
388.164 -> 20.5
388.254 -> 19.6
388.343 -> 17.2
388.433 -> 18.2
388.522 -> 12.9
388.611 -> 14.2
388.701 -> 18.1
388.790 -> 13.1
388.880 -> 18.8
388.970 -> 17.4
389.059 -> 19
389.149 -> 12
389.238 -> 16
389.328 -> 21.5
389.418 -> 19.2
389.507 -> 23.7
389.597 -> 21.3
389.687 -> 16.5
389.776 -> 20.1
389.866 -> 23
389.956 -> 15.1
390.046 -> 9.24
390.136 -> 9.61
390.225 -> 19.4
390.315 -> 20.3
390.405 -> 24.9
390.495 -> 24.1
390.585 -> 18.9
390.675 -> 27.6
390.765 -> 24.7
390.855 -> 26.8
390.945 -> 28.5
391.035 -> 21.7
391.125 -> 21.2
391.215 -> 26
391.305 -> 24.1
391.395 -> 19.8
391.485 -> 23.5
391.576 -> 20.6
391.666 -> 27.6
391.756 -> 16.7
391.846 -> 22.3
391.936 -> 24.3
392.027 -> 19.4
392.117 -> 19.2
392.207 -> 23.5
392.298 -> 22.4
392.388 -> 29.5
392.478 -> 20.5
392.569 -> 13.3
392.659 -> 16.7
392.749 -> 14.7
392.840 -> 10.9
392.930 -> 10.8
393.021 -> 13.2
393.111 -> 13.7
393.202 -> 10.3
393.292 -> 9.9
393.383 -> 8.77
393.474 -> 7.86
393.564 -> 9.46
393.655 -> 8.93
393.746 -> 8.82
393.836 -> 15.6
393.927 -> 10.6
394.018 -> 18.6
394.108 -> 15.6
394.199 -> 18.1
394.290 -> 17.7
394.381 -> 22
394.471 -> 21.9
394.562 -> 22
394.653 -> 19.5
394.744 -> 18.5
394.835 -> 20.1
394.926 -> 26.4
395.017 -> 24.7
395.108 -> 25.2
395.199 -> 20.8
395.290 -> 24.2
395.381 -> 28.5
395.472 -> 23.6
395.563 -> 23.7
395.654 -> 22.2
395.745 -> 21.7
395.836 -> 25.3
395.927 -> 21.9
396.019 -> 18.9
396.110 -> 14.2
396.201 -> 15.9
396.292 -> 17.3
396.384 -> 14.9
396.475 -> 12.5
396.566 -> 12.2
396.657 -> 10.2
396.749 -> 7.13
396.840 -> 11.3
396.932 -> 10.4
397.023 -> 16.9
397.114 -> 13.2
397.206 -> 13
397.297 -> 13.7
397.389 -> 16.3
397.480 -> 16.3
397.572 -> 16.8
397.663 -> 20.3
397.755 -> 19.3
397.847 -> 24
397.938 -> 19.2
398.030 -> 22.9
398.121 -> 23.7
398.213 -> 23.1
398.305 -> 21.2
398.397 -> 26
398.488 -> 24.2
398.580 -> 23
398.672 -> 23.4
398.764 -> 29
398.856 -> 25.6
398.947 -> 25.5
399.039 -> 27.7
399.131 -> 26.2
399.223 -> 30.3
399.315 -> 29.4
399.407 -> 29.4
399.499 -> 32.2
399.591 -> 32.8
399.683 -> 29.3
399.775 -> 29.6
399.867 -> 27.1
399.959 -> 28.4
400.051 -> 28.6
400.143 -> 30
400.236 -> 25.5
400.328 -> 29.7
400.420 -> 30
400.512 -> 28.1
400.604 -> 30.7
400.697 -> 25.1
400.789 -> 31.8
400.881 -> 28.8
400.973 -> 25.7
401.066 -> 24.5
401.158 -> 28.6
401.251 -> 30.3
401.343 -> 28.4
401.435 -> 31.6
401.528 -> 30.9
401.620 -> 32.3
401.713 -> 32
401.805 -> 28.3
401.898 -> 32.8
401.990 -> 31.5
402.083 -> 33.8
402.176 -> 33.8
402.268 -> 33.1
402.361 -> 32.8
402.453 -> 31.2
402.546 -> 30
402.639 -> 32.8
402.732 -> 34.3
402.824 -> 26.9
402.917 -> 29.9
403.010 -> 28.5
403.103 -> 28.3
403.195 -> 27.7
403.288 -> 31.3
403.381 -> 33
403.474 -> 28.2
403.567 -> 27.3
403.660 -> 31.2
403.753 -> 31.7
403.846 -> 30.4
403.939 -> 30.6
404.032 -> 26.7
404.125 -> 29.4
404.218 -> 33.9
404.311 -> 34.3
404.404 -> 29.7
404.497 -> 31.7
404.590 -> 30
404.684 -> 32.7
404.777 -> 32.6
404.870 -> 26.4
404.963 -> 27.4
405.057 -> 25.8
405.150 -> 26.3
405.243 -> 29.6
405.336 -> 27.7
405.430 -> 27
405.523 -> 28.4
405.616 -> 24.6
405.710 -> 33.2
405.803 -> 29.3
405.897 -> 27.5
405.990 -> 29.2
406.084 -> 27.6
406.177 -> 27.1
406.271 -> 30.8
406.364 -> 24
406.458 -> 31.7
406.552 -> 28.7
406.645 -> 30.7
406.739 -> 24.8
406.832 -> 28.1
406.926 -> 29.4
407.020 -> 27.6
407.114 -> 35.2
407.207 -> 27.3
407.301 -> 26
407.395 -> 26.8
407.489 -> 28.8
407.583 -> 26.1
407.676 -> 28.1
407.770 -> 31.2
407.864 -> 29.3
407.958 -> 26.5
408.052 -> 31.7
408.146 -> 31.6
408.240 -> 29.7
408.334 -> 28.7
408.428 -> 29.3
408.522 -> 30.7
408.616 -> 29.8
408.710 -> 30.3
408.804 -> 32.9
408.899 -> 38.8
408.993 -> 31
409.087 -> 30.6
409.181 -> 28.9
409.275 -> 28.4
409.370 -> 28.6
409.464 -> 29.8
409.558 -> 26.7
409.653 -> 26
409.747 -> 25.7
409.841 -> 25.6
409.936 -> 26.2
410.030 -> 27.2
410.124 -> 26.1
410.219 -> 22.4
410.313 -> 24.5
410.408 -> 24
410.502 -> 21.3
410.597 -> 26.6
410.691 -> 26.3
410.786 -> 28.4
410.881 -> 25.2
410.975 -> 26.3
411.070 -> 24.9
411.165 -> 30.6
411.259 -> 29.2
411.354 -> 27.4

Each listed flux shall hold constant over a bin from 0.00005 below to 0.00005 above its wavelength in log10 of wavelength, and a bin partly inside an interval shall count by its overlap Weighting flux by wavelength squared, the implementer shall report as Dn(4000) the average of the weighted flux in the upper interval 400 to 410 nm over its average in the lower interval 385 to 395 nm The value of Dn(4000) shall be 1.79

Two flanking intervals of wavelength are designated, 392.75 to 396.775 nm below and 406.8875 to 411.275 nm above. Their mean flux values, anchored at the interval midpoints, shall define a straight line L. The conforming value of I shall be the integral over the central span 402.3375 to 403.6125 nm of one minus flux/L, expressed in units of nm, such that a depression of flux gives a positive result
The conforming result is -0.37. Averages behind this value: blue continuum 16.9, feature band 30.1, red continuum 28.2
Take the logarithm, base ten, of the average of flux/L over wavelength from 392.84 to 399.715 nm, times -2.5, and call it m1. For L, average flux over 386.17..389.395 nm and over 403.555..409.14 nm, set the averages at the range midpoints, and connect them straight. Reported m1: 0.18 mag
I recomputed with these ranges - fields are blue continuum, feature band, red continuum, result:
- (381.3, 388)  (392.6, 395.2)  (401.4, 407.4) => 0.76 nm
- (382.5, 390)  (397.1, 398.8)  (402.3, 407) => 0.28 nm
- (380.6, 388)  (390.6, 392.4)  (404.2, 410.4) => -0.29 nm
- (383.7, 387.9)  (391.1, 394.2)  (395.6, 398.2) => -0.11 nm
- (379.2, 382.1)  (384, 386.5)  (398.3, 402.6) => 0.60 nm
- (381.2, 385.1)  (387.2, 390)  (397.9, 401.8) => 0.27 nm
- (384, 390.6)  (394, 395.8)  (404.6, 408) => -0.04 nm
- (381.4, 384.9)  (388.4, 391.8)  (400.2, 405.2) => 0.07 nm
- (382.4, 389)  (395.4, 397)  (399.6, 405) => 0.50 nm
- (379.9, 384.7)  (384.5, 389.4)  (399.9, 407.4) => 0.65 nm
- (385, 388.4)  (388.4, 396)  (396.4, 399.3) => -0.44 nm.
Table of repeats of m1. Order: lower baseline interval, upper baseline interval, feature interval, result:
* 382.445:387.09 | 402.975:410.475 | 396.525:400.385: 0.060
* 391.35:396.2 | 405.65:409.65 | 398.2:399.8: -0.196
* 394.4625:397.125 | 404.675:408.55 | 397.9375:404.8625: -0.215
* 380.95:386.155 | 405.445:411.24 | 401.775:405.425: -0.175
